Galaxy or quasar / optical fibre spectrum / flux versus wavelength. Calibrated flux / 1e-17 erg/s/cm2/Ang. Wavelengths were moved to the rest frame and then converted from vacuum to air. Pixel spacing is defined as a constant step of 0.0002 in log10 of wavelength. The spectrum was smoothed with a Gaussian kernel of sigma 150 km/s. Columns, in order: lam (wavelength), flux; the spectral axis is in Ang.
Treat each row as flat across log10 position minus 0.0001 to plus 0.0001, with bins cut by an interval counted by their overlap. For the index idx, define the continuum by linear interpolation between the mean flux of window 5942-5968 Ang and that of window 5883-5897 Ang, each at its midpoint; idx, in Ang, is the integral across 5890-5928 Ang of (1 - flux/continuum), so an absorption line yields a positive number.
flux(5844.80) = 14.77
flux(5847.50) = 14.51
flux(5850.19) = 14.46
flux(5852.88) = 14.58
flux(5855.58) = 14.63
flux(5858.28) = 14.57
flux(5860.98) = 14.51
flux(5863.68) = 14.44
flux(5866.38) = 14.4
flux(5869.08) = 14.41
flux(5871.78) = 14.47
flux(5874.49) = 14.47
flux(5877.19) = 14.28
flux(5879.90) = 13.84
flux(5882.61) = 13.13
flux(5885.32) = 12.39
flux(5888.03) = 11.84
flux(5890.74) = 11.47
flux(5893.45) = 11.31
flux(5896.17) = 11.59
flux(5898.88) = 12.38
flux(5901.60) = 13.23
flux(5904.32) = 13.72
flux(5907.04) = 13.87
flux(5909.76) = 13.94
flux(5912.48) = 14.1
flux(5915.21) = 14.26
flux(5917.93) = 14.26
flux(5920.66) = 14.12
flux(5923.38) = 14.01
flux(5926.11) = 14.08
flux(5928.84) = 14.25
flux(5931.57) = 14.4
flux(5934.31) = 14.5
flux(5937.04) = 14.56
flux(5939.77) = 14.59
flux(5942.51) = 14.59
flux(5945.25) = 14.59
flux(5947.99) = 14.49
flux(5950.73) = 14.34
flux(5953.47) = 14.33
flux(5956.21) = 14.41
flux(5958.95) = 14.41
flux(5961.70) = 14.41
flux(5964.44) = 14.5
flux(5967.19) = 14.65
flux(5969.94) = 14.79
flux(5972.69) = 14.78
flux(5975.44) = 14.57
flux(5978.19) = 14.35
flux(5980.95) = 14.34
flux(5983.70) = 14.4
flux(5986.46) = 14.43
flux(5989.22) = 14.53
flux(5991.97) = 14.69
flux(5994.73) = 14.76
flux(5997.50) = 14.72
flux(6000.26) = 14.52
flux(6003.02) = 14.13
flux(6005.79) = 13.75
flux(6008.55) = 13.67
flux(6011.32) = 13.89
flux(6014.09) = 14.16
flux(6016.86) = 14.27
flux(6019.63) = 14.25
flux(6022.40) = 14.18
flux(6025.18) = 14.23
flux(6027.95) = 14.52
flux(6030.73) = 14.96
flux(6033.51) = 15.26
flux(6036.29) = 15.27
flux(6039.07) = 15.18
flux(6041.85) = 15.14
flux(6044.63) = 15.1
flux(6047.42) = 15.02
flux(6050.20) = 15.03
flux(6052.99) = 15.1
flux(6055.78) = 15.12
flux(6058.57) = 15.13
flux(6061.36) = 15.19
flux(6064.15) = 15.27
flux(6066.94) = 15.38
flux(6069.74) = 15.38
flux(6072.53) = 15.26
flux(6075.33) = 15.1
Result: -2.2 Ang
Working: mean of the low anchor 11.8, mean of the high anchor 14.5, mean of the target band 13.4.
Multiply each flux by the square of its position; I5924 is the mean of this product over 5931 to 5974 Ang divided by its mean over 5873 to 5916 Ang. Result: 1.1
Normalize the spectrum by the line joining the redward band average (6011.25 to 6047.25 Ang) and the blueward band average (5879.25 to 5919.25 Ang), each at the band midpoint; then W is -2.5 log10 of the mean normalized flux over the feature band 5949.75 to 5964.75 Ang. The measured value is -0.05 mag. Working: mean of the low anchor 13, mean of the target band 14.4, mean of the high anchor 14.7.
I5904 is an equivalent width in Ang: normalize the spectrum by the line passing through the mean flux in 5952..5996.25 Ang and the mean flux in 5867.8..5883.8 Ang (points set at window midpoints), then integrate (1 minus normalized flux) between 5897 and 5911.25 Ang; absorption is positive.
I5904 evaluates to 0.86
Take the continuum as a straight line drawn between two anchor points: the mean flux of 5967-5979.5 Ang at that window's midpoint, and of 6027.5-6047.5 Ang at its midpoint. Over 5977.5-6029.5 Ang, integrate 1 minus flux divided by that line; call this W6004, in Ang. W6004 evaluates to 1.9 Ang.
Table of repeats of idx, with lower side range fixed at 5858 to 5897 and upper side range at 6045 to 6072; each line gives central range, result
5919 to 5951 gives -0.9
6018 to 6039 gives 0.3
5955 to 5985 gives -0.4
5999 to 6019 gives 0.9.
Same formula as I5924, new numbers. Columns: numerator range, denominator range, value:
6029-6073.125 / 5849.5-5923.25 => 1.17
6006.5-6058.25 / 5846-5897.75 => 1.14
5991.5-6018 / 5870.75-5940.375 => 1.08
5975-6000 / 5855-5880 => 1.05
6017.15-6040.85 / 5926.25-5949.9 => 1.05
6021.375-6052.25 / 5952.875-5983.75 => 1.05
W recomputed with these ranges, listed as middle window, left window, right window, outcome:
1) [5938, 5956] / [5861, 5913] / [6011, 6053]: -0.04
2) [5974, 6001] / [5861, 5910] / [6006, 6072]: -0.02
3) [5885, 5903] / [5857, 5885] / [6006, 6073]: 0.19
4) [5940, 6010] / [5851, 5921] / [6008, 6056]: -0.01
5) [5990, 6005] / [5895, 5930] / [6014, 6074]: 0.00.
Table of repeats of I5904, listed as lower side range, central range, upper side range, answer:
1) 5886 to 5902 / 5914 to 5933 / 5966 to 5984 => -1.9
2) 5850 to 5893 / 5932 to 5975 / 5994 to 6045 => -1.0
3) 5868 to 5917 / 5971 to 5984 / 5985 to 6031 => -0.4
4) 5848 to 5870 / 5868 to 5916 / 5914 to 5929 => 3.6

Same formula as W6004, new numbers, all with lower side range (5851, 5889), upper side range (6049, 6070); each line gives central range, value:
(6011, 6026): 0.8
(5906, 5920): 0.2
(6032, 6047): -0.1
